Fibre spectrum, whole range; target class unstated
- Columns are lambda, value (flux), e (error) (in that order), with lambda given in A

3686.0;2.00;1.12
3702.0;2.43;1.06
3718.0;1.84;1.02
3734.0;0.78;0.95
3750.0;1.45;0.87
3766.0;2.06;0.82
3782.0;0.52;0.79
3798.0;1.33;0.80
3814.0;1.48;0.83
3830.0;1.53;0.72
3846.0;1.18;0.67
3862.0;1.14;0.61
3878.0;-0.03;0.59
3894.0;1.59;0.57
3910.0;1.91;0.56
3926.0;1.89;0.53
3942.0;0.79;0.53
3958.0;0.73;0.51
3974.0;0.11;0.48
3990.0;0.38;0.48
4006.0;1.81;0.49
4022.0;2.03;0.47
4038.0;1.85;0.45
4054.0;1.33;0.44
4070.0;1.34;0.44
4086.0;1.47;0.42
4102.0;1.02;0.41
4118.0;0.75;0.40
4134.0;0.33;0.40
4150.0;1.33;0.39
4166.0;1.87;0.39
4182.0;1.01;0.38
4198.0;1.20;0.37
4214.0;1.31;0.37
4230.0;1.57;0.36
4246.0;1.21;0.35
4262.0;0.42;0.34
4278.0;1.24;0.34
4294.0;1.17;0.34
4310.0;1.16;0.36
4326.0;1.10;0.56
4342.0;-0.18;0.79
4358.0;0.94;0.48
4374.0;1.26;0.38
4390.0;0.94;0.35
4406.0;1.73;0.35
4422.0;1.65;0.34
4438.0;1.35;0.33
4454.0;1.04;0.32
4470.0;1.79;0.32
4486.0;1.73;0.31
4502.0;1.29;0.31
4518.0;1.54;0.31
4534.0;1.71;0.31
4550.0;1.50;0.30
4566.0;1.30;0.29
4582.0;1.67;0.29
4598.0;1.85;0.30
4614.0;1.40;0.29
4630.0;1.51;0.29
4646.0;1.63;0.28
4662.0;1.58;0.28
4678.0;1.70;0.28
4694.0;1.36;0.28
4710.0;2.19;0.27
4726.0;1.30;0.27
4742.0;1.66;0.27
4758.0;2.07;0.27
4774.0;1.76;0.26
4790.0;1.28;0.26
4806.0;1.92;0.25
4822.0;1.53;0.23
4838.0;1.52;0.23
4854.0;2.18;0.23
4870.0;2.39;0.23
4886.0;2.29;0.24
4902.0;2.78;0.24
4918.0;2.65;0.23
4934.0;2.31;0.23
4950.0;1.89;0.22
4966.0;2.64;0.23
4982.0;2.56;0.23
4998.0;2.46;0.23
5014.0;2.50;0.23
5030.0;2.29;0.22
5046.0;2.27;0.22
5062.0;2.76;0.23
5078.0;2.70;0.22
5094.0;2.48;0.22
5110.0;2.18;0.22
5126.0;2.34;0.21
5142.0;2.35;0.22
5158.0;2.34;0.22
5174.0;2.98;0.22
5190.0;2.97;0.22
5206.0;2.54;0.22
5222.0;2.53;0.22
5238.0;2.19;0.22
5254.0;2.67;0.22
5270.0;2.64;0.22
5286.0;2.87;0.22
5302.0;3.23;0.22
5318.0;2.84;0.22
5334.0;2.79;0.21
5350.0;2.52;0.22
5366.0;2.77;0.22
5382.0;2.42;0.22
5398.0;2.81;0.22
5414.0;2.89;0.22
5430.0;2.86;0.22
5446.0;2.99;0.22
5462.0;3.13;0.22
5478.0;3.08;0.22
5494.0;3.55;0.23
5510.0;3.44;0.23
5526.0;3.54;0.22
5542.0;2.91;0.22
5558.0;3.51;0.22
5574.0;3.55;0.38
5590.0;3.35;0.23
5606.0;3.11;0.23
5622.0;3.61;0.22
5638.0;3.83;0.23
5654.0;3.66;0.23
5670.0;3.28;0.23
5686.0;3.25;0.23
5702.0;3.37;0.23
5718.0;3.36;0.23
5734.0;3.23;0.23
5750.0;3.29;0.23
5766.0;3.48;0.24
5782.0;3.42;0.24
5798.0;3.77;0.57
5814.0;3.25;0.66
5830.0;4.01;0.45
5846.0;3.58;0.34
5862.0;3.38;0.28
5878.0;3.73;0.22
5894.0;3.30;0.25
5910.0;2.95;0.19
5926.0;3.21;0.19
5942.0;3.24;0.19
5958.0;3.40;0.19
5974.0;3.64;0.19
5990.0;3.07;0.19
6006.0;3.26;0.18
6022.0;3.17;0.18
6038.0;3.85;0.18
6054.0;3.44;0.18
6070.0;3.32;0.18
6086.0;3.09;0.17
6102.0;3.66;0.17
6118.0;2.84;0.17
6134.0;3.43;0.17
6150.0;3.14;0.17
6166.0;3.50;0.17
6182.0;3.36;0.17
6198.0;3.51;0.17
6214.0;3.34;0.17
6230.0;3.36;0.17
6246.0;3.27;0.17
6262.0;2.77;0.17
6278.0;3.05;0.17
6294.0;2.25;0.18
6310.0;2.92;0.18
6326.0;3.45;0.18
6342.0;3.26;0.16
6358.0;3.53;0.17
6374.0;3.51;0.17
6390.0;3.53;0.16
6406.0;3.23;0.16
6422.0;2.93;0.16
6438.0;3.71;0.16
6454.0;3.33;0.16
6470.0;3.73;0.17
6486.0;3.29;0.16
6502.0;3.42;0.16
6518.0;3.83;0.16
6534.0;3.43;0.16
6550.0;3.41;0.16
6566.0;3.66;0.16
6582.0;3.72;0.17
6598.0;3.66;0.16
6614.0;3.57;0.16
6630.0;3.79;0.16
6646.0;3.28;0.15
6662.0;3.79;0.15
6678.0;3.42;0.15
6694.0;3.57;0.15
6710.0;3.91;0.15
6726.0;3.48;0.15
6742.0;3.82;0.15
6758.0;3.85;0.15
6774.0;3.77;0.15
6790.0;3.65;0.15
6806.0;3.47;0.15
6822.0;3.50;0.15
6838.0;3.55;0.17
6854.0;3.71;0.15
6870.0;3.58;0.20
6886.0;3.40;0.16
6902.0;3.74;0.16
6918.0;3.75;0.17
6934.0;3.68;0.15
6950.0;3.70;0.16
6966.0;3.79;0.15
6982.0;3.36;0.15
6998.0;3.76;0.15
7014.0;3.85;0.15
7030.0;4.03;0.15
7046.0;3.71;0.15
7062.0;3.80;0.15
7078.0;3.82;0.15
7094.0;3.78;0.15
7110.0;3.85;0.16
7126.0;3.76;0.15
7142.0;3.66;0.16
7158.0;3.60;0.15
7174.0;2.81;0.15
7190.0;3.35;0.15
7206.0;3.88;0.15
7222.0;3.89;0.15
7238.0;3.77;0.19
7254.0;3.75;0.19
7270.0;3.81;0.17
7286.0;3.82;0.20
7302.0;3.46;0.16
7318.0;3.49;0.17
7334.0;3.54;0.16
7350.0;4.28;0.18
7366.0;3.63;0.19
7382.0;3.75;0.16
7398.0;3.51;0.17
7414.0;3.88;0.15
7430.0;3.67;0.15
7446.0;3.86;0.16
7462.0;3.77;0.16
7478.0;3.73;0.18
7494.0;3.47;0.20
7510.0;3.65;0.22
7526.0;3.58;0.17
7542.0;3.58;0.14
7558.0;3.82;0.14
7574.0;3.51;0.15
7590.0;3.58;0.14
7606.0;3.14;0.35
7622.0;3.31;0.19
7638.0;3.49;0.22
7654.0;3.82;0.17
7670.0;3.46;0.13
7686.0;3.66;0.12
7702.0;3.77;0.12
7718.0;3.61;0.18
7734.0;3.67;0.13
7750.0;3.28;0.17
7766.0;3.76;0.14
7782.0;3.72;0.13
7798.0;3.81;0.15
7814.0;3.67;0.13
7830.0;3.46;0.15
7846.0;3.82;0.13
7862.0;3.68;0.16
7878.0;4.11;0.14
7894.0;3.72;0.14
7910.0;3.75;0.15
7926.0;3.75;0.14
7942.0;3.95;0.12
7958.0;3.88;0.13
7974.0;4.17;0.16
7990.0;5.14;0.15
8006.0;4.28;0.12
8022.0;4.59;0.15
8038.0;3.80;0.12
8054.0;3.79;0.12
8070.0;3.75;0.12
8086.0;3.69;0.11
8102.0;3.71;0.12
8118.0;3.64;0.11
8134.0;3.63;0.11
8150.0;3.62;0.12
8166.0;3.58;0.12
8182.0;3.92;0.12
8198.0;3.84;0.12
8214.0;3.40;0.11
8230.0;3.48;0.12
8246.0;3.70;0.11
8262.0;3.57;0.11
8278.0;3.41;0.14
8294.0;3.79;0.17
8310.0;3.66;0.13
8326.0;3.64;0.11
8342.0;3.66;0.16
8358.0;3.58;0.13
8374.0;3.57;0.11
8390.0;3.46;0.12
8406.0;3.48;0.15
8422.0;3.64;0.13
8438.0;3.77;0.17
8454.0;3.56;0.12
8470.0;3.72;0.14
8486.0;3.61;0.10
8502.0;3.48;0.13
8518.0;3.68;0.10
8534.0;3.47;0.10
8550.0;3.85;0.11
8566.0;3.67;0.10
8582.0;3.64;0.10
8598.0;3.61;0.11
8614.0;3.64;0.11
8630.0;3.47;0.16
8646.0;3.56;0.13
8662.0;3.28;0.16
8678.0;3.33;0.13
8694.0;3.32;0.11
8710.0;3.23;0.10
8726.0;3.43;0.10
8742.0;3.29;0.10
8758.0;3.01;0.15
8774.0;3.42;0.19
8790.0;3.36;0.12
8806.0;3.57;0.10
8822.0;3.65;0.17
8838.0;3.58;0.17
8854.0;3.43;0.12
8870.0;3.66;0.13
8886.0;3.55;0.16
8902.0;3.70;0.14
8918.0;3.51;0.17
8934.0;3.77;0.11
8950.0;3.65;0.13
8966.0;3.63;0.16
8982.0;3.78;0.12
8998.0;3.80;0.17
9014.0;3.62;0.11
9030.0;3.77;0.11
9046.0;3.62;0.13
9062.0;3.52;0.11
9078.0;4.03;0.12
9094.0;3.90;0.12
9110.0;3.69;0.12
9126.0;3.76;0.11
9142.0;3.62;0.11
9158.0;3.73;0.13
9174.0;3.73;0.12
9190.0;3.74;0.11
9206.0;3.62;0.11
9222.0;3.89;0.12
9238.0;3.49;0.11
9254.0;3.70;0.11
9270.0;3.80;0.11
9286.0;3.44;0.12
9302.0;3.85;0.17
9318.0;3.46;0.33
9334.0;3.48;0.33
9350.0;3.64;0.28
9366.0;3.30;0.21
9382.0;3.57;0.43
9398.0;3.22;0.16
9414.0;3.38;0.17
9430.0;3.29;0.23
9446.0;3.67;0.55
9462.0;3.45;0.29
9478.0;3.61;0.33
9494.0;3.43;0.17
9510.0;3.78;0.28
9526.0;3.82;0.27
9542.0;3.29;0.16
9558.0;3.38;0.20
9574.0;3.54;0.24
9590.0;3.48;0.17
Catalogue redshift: 0.218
